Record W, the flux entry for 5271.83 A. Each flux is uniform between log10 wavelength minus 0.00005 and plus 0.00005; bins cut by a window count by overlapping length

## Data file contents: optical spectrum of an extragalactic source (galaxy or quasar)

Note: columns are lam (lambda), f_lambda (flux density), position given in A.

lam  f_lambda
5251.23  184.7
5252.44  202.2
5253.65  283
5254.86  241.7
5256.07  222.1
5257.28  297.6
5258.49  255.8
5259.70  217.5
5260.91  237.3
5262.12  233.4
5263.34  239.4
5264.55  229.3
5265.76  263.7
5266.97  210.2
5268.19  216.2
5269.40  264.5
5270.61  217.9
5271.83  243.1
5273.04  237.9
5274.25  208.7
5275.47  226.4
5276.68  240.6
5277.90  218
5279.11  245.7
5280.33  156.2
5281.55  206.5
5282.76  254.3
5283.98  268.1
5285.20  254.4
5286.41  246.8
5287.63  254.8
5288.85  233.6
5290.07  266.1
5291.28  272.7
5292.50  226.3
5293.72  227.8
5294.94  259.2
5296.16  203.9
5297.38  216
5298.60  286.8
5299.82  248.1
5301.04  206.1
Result 243.1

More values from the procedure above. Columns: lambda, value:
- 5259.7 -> 217.5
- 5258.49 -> 255.8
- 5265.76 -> 263.7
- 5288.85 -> 233.6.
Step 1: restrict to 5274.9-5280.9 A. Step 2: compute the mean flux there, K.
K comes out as 218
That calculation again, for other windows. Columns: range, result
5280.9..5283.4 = 230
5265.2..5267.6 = 236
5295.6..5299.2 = 236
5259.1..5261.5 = 227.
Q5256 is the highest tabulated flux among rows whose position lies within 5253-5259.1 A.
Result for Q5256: 297.6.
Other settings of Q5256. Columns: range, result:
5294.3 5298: 259.2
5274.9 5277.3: 240.6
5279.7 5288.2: 268.1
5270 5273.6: 243.1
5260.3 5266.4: 263.7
